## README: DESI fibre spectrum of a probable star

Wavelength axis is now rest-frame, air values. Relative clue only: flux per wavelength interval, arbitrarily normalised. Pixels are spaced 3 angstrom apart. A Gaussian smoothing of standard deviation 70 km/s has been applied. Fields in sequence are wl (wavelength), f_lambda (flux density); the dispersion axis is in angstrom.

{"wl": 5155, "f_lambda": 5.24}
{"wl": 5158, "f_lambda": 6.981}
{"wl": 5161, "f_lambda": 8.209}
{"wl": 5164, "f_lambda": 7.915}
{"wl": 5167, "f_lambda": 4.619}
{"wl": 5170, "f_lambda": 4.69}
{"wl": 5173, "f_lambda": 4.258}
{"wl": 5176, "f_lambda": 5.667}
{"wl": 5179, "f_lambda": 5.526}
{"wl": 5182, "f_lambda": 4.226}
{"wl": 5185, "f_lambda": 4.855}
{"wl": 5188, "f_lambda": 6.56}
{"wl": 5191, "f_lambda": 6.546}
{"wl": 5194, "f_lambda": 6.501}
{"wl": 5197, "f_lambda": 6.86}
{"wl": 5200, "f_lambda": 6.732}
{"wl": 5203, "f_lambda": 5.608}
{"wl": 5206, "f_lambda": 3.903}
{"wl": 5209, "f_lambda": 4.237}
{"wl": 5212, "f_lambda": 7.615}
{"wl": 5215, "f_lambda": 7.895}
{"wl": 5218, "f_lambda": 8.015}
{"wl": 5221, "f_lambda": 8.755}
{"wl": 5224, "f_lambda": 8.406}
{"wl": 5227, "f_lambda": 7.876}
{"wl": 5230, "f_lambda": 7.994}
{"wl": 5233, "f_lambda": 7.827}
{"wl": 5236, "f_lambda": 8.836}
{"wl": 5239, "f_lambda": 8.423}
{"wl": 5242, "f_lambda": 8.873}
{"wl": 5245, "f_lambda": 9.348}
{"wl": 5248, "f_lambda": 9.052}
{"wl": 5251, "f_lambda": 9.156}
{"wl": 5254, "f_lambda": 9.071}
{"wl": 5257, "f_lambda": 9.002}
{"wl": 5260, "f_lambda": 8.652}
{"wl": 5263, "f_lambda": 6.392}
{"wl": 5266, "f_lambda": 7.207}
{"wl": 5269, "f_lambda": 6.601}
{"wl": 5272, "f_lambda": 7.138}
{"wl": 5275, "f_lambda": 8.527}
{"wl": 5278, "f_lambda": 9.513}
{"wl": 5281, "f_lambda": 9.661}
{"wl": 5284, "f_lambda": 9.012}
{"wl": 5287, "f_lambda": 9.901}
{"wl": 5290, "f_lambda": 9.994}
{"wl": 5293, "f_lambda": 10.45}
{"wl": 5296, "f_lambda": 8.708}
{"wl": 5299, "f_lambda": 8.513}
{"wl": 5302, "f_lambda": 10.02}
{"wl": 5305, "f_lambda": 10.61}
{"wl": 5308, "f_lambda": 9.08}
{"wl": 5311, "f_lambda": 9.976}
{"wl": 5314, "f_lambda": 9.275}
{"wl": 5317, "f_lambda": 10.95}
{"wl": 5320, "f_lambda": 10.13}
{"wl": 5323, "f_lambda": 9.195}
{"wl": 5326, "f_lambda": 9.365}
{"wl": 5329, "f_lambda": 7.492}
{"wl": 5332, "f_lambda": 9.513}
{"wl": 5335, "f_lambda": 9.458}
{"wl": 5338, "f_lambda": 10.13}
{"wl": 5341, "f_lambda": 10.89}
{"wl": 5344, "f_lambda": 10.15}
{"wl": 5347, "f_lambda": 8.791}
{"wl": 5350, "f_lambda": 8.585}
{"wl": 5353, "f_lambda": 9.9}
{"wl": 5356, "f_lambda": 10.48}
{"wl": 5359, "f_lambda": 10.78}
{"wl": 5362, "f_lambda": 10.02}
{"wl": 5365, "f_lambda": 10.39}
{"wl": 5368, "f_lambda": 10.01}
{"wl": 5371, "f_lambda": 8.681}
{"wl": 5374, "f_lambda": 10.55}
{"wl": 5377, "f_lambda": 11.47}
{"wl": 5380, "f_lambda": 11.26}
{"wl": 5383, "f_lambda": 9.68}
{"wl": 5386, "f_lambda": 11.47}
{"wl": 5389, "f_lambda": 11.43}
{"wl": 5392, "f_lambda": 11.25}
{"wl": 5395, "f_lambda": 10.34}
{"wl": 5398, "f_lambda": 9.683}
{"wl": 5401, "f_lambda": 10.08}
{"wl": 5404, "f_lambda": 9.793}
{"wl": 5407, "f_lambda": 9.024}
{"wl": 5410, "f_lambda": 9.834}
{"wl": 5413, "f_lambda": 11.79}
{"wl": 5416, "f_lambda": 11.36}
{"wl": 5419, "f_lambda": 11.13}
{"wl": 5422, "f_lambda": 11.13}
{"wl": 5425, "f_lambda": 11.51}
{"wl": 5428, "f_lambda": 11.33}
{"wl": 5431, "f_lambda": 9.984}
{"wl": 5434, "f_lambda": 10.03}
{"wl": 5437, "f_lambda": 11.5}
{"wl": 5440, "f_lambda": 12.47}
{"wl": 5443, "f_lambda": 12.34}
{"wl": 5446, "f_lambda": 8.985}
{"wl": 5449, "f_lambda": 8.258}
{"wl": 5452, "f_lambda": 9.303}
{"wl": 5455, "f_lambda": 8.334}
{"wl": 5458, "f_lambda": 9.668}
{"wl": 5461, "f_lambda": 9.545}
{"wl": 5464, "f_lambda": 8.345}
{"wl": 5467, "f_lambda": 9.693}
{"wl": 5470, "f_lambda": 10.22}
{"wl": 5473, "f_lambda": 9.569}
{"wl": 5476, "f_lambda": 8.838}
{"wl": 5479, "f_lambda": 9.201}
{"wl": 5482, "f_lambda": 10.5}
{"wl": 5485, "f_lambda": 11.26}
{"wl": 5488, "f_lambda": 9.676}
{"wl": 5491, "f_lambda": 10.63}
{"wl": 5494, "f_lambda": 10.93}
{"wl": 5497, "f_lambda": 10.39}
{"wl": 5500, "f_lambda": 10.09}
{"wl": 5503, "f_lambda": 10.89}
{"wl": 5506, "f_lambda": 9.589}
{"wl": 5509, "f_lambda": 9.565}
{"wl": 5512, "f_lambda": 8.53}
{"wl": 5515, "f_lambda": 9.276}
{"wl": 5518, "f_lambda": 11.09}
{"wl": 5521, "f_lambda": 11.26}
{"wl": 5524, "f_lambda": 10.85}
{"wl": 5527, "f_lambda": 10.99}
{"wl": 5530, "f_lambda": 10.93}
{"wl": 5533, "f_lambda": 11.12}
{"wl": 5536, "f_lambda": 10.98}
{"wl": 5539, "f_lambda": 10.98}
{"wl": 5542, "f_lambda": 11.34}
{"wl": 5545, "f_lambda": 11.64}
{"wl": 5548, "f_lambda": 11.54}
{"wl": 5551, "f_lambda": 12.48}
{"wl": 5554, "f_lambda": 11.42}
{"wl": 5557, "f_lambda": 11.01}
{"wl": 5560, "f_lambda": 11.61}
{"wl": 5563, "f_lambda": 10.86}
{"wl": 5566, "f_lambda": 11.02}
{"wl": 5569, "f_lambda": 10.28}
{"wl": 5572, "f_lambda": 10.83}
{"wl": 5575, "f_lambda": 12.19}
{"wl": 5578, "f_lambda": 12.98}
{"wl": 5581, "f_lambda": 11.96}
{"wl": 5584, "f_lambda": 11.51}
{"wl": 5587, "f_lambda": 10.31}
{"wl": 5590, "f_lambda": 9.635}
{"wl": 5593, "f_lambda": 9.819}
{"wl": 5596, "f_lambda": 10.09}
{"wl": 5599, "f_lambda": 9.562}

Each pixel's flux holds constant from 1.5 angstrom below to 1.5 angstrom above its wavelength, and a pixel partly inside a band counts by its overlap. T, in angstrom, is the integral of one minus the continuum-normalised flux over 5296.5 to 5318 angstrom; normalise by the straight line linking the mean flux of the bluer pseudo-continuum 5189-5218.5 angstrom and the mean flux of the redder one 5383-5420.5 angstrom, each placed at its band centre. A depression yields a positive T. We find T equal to -2.9 angstrom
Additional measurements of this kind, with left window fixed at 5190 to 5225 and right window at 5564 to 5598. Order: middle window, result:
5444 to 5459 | 0.77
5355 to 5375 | -3.77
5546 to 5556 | -1.09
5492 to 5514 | 0.14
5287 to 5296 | -2.62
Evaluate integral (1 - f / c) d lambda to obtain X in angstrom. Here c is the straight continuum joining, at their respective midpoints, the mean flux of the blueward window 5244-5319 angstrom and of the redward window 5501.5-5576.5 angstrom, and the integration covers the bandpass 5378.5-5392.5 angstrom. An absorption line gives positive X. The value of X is -1.74 angstrom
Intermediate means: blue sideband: 9.04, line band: 11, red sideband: 10.9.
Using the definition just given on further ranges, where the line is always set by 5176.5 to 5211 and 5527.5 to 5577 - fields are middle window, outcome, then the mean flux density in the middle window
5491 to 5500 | -0.16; 10.6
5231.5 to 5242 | -3.54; 8.43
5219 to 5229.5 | -3.77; 8.3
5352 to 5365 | -3.32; 10.3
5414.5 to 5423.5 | -1.99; 11.2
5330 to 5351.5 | -4.48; 9.6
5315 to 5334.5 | -4.45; 9.44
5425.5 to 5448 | -3.48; 10.9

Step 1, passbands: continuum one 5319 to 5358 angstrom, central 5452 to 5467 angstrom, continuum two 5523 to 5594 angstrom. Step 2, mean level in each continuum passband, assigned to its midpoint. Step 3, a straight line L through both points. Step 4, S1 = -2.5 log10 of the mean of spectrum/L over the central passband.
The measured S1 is 0.15 mag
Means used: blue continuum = 9.55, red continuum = 11.2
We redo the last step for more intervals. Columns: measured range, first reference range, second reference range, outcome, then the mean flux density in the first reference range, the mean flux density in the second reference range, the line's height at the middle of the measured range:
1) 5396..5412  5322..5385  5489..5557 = 0.04 mag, 9.87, 10.7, 10.1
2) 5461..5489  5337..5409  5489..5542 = 0.08 mag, 10.2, 10.5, 10.4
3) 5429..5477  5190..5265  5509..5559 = 0.02 mag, 7.67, 10.9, 10.1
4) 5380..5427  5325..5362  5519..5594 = -0.06 mag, 9.65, 11.2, 10.1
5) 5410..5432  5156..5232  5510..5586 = -0.18 mag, 6.42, 11.1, 9.44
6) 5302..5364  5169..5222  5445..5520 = -0.25 mag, 6.01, 9.71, 7.78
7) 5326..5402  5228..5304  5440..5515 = -0.10 mag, 8.72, 9.81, 9.23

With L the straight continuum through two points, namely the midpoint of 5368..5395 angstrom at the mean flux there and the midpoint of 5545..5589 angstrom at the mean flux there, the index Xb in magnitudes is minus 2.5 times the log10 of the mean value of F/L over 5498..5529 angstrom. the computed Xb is 0.10 mag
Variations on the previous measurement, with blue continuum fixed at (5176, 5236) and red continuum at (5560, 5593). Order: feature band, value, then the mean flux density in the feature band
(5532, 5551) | -0.07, 11.4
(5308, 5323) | -0.23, 9.89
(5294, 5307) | -0.21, 9.49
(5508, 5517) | 0.13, 9.21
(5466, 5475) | 0.01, 9.78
